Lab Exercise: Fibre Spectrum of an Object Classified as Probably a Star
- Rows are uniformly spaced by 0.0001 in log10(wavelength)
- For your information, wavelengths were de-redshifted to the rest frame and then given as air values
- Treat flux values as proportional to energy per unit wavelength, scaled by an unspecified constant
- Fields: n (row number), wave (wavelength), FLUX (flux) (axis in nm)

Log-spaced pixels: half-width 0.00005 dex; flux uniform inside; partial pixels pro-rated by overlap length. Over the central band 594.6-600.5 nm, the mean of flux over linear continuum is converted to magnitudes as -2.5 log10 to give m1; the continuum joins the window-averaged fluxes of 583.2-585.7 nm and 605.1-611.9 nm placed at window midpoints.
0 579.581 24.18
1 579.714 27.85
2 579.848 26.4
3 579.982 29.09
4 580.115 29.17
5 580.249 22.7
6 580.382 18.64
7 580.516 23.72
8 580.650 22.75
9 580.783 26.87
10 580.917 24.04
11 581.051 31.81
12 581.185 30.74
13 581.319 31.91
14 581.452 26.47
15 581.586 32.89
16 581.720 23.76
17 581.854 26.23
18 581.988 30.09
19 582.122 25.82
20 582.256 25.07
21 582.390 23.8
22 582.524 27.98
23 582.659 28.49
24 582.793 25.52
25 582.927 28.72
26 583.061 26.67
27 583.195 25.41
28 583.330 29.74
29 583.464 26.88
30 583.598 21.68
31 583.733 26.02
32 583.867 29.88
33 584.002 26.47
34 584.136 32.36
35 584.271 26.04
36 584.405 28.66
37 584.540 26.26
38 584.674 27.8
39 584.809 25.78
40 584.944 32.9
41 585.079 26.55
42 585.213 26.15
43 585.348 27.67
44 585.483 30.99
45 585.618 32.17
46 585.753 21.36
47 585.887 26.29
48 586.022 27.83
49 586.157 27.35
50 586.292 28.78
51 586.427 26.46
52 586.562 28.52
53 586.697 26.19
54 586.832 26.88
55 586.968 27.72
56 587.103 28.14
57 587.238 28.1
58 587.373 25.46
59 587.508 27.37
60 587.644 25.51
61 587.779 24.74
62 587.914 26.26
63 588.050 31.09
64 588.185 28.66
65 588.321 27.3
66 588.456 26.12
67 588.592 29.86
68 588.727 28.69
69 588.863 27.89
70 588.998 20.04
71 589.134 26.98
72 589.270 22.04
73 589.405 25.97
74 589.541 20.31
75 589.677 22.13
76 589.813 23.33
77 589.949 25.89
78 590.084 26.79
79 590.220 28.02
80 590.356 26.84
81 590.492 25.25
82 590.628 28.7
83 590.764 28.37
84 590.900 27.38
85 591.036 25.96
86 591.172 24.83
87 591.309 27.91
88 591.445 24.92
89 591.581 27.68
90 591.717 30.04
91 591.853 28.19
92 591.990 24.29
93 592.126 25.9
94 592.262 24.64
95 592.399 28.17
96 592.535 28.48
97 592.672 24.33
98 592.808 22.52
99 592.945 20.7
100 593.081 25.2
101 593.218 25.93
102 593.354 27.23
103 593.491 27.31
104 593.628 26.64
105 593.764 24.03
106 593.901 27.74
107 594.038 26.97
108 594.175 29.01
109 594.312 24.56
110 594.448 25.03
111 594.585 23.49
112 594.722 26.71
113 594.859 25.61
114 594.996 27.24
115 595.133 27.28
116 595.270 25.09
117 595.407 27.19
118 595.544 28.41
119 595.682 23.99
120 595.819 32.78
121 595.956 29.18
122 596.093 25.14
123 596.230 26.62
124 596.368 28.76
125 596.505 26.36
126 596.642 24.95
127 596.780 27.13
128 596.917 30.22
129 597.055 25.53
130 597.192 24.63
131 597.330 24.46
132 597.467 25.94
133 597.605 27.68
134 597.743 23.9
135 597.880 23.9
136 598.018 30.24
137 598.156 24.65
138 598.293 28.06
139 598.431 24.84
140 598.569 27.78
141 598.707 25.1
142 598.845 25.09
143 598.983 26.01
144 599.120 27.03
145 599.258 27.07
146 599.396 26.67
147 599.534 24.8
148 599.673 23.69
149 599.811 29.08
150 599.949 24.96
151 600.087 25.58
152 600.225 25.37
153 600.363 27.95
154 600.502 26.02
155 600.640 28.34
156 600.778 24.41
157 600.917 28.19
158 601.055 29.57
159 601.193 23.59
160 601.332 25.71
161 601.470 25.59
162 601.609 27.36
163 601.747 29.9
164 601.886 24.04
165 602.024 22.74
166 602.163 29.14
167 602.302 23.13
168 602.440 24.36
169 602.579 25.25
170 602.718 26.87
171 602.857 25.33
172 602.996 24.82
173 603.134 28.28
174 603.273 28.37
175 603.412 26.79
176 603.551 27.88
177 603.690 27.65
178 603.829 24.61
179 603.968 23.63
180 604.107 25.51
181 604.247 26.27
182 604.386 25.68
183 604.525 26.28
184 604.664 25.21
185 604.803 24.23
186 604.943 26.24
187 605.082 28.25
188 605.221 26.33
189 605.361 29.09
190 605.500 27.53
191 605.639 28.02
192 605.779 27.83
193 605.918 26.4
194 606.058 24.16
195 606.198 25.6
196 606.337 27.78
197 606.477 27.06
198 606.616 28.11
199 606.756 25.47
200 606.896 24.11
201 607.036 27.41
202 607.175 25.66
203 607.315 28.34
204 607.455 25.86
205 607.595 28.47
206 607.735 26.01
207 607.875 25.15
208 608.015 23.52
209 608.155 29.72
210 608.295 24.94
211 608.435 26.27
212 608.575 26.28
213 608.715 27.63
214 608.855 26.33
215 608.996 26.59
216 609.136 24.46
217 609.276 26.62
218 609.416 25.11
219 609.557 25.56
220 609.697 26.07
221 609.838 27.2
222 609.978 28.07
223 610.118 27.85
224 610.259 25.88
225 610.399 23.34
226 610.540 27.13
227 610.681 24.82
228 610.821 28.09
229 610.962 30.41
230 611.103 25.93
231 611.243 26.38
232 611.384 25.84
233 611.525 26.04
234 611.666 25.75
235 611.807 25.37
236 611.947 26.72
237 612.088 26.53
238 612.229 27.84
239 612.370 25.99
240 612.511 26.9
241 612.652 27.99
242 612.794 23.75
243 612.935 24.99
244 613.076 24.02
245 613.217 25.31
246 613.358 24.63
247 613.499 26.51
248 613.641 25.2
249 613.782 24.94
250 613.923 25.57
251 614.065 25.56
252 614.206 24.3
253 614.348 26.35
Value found 0.03 mag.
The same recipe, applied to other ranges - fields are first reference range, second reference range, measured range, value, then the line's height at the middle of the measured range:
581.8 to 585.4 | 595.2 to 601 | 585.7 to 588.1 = 0.006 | 27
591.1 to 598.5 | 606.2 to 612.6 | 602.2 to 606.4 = 0.006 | 26.4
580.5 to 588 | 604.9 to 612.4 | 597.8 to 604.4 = 0.024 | 26.8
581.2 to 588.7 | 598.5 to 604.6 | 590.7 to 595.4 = 0.027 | 26.8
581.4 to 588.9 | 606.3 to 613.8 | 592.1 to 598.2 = 0.027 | 26.9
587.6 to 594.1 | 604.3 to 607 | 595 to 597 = -0.044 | 26.3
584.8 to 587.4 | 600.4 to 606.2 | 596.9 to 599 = 0.029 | 26.7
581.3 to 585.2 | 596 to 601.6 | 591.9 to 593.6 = 0.053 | 26.7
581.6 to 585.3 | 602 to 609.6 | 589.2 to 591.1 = 0.057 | 26.9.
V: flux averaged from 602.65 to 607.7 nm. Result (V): 26.5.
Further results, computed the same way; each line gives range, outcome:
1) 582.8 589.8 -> 26.9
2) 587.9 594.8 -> 26.1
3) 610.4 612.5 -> 26.5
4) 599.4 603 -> 26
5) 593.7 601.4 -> 26.4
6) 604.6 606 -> 26.9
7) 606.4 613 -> 26.4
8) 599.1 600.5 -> 26.2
